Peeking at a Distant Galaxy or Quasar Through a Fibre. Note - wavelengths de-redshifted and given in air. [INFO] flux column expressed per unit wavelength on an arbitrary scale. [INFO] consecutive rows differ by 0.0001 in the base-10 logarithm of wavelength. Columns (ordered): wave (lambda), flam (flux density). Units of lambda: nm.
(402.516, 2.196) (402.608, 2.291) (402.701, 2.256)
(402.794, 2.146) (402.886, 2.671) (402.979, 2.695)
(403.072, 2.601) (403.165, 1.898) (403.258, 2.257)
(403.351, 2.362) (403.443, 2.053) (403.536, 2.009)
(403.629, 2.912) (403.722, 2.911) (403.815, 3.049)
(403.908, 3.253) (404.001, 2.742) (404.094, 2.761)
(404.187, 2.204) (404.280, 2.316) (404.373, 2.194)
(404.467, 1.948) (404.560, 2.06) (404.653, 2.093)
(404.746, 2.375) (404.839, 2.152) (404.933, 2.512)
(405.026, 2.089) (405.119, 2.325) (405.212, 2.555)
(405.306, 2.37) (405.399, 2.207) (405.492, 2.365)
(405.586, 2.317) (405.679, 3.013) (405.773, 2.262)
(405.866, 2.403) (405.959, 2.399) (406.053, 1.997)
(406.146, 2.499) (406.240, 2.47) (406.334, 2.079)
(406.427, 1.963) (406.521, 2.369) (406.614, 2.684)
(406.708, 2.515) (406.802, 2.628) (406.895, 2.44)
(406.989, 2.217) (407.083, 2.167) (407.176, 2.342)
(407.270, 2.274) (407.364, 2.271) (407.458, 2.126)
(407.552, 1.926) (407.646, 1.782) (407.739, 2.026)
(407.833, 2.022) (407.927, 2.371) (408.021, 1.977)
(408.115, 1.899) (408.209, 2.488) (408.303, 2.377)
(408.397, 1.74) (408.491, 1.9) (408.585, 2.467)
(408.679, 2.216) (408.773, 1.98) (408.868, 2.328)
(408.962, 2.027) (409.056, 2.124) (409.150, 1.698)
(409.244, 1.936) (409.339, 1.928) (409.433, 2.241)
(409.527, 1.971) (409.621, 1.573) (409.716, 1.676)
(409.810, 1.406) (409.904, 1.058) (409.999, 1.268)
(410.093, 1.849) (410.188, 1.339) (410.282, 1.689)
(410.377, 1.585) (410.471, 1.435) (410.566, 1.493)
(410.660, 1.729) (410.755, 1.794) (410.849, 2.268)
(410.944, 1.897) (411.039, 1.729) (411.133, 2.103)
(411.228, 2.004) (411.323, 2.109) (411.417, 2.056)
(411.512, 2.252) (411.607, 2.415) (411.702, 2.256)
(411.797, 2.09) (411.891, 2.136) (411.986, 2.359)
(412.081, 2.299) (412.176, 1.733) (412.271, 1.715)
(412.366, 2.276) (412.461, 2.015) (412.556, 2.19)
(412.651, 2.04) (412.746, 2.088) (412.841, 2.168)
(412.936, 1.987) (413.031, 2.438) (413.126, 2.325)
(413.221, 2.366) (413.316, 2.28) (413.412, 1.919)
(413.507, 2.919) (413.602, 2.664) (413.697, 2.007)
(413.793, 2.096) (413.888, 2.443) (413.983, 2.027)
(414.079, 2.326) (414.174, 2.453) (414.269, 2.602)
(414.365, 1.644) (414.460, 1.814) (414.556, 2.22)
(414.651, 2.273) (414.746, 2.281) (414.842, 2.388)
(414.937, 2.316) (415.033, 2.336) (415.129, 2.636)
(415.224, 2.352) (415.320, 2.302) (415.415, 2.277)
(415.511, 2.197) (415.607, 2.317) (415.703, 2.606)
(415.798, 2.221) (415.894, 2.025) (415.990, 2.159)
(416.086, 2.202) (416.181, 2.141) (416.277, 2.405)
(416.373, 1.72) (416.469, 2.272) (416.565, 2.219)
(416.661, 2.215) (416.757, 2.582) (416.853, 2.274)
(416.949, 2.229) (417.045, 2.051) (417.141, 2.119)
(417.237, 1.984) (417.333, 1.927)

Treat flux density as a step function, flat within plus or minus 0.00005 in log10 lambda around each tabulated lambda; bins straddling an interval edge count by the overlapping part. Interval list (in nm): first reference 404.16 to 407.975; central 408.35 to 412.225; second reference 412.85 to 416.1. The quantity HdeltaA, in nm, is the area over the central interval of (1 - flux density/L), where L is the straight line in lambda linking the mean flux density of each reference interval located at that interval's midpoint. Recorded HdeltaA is 0.630 nm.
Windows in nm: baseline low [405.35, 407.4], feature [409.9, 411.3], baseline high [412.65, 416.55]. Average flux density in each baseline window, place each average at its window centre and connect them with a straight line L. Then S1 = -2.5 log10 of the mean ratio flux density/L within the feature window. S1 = 0.32 mag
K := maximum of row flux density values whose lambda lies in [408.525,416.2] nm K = 2.919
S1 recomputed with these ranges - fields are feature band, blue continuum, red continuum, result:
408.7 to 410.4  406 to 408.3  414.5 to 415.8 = 0.27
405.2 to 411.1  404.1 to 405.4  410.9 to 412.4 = 0.06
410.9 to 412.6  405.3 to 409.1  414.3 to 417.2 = 0.07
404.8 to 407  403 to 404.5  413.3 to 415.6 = 0.03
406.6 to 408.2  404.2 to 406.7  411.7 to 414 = 0.03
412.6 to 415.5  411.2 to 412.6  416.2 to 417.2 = -0.05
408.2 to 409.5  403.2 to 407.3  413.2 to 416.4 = 0.12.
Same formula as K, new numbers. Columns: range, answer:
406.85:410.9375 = 2.488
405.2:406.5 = 3.013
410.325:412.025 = 2.415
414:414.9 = 2.602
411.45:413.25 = 2.438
